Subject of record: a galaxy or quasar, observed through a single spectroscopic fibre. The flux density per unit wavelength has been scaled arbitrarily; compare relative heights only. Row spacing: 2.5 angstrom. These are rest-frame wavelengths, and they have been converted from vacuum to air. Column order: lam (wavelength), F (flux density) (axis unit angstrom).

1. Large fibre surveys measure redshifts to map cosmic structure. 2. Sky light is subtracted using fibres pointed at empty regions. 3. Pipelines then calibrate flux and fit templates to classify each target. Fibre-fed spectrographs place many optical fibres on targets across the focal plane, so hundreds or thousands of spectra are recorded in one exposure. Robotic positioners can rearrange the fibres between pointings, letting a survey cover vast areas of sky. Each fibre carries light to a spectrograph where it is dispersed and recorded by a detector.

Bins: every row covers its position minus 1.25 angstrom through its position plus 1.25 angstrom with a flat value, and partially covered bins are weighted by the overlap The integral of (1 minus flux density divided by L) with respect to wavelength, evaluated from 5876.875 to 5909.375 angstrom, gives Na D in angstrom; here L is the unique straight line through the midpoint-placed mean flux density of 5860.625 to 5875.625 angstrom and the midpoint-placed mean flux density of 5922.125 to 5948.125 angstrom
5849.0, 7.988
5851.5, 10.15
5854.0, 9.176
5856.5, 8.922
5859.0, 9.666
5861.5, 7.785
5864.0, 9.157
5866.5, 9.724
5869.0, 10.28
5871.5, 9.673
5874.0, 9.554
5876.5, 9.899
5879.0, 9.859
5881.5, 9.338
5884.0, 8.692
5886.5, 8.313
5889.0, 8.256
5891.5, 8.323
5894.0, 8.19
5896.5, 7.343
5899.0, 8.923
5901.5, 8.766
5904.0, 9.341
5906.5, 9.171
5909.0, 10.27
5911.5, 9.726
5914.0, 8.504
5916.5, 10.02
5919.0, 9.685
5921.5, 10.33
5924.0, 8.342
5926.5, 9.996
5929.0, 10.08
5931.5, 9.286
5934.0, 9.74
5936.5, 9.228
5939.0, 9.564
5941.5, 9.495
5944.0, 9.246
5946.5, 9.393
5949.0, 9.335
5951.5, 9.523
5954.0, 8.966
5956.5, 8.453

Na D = 2.1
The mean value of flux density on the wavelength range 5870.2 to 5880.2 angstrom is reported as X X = 9.75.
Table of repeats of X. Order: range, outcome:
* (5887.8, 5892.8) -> 8.29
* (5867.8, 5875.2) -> 9.83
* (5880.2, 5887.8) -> 8.78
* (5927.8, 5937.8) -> 9.58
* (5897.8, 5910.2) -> 9.29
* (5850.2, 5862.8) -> 9.14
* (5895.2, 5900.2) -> 8.13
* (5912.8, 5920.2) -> 9.41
